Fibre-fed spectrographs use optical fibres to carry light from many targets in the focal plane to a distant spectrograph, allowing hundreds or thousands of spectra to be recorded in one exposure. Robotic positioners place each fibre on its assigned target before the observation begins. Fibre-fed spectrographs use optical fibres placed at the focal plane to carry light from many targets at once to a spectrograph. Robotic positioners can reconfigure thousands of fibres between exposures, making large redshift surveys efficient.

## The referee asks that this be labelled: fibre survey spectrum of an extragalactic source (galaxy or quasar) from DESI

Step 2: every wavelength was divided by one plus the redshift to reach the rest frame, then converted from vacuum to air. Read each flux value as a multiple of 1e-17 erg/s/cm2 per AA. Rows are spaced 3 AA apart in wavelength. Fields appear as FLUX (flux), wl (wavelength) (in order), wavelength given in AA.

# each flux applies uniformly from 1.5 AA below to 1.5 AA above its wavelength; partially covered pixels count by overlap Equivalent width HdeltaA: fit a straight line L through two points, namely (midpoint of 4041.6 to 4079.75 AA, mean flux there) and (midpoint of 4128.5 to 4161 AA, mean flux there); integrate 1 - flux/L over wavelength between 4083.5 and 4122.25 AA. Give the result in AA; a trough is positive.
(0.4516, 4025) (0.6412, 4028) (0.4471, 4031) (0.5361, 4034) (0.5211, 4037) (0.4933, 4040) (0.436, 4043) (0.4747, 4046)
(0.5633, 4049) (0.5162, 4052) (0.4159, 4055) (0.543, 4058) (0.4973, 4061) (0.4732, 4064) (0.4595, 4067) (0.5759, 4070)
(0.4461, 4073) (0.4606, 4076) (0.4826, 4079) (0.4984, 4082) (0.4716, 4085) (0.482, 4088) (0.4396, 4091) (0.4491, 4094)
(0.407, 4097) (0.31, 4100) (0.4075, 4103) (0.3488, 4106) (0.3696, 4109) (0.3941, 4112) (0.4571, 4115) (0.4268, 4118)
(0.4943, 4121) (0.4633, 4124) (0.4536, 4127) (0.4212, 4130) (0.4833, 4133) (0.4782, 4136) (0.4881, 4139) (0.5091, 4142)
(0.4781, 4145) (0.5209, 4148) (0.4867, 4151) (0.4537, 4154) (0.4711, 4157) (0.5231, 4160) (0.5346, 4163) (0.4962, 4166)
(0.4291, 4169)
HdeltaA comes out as 5.27 AA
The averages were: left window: 0.488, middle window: 0.419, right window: 0.482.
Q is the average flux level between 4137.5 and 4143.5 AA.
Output 0.499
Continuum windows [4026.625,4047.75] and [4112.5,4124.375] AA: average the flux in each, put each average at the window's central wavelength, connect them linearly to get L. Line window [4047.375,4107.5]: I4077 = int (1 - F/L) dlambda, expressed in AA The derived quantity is 2.4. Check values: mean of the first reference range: 0.507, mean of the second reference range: 0.455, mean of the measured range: 0.462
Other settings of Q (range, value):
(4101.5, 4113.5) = 0.38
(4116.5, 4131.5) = 0.452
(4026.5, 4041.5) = 0.528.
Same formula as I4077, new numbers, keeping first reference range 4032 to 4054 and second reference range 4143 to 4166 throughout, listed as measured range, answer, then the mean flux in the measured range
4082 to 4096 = 1.0 AA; 0.463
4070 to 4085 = 0.5 AA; 0.482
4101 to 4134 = 4.7 AA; 0.426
